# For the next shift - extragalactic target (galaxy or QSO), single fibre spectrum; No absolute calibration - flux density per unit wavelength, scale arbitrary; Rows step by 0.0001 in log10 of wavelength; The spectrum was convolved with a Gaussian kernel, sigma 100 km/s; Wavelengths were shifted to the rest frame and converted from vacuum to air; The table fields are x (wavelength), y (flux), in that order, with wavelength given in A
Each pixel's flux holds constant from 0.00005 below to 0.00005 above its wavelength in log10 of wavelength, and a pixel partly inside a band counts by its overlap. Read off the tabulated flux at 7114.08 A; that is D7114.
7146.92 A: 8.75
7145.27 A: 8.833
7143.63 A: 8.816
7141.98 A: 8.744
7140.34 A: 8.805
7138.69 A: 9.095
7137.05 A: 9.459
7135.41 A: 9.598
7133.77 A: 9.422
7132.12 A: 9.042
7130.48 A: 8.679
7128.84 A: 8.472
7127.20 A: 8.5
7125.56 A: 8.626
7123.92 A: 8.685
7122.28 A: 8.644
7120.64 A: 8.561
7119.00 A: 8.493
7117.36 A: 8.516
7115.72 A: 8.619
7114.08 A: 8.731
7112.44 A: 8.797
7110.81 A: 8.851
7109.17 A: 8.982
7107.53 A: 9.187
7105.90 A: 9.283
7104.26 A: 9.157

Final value 8.731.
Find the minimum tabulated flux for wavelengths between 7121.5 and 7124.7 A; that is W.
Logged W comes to 8.644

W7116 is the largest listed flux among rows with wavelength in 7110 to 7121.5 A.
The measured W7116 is 8.851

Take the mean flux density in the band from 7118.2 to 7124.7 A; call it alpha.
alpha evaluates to 8.59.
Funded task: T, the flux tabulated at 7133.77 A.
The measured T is 9.422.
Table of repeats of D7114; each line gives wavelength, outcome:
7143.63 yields 8.816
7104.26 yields 9.157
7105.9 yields 9.283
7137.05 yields 9.459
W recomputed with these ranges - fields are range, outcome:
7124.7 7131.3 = 8.472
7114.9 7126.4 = 8.493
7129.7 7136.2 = 8.679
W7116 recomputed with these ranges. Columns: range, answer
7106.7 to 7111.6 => 9.187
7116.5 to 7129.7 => 8.685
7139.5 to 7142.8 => 8.805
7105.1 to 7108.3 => 9.283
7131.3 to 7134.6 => 9.422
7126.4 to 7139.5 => 9.598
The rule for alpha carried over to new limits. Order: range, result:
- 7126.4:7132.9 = 8.68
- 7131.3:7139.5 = 9.33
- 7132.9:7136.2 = 9.49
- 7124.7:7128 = 8.57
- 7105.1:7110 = 9.15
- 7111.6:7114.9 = 8.78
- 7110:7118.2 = 8.7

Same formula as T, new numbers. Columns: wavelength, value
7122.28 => 8.644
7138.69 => 9.095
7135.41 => 9.598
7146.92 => 8.75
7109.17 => 8.982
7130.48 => 8.679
